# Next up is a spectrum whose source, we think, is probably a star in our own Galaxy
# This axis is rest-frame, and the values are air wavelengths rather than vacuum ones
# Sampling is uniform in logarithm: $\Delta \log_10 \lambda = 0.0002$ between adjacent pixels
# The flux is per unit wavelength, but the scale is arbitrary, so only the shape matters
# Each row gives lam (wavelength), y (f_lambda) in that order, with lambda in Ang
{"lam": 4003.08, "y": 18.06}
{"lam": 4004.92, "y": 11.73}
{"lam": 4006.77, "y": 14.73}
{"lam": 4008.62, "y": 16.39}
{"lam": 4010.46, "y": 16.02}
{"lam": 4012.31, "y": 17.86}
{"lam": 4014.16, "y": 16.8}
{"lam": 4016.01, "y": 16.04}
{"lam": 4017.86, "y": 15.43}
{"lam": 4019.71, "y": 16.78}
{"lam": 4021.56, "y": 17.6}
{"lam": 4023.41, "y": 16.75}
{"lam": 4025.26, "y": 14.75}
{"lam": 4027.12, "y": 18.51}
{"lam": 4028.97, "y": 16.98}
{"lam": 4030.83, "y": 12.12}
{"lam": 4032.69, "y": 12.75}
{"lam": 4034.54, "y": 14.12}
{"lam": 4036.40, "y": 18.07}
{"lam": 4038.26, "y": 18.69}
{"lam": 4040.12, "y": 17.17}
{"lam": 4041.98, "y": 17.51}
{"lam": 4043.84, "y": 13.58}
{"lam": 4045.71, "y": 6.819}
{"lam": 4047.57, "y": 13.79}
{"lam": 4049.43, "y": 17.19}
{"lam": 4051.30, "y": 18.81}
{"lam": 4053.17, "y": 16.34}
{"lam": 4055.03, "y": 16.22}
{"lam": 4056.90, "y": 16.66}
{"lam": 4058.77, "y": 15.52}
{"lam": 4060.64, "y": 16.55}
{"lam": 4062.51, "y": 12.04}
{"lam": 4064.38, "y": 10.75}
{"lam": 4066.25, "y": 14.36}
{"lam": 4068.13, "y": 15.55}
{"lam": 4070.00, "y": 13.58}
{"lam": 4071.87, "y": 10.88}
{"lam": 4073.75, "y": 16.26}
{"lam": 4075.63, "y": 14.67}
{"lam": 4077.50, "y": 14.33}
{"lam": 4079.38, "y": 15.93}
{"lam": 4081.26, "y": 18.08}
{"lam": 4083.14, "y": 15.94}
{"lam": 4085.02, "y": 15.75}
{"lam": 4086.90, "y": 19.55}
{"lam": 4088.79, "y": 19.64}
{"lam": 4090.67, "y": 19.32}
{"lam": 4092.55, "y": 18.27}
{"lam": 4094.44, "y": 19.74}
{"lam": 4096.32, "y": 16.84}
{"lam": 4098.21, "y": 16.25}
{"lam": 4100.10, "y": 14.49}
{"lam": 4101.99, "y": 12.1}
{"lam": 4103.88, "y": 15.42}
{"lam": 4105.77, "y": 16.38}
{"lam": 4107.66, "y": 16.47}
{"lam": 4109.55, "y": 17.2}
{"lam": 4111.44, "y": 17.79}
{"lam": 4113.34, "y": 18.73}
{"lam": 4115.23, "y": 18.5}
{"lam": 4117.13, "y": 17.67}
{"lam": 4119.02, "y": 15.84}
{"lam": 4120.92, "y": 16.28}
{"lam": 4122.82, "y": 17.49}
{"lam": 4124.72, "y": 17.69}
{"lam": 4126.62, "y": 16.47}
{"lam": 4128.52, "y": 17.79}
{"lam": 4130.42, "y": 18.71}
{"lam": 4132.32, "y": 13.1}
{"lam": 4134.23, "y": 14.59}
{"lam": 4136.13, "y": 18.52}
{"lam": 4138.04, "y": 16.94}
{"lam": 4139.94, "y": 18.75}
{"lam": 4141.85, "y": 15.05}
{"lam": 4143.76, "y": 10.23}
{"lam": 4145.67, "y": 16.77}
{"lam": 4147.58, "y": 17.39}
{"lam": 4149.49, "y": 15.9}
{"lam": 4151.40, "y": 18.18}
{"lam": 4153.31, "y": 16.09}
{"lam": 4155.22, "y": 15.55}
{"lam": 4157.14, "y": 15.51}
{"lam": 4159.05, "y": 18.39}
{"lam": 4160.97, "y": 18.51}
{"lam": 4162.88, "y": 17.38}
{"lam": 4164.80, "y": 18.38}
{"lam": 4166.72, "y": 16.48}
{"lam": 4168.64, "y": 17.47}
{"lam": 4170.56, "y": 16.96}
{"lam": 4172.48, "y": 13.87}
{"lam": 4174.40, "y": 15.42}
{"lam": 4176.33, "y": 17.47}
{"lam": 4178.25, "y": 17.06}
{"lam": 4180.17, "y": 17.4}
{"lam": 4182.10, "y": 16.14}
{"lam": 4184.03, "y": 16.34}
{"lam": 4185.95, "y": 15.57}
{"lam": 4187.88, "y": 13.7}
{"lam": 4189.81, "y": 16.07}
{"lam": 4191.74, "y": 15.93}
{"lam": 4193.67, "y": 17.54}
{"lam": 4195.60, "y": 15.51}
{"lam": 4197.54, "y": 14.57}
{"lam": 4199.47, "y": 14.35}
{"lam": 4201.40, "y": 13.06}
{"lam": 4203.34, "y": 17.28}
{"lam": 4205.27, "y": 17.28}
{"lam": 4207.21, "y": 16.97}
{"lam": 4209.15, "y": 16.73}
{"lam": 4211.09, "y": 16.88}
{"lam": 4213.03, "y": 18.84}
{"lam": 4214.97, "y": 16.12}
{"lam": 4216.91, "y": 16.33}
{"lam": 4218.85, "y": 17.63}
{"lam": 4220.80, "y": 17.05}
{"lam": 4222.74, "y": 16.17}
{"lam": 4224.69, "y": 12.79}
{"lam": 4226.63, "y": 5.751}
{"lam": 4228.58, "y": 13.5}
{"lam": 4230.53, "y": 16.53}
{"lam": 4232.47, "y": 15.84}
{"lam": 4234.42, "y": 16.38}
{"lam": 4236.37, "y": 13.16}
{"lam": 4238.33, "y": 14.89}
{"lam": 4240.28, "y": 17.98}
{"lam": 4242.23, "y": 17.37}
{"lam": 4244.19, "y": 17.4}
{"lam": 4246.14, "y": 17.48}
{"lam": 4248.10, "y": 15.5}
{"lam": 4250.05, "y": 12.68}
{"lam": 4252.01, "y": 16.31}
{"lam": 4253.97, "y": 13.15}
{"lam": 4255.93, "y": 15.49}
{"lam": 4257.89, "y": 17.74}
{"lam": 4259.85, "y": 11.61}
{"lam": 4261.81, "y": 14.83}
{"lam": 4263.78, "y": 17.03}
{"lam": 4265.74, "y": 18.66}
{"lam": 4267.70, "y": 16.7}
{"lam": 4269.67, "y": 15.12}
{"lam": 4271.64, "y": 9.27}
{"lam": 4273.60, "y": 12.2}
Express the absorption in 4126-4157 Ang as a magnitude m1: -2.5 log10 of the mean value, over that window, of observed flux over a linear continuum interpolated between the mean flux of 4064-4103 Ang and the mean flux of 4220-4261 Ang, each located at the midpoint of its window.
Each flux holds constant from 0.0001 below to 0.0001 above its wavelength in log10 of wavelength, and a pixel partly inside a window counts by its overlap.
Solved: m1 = -0.05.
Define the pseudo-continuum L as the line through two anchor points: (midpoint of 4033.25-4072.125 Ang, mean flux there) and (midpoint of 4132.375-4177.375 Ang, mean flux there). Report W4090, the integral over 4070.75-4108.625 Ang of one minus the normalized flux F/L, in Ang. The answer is -1.9 Ang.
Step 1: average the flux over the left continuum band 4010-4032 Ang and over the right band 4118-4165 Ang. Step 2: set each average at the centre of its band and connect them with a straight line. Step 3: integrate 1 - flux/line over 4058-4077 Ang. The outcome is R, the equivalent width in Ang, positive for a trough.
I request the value 2.8 Ang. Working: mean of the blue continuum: 16.3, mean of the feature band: 14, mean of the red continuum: 16.6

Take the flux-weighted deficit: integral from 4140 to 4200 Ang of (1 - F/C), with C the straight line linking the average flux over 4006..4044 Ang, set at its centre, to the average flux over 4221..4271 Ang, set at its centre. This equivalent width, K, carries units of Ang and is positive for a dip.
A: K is -2.6 Ang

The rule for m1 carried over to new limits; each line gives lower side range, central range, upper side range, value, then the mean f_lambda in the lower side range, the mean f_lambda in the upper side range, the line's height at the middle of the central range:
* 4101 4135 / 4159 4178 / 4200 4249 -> -0.050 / 16.6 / 15.8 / 16.2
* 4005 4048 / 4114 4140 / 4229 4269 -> -0.088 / 15.6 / 15.8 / 15.7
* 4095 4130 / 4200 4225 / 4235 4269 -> -0.028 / 16.7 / 15.8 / 16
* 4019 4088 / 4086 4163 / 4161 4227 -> -0.073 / 15.4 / 16.1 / 15.8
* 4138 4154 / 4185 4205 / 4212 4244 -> 0.020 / 16.1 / 15.4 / 15.7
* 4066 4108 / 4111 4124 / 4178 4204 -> -0.096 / 16.1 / 15.7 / 16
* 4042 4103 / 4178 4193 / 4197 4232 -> -0.037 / 15.5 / 15.5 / 15.5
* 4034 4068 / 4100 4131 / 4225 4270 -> -0.106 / 15.2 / 15.2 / 15.2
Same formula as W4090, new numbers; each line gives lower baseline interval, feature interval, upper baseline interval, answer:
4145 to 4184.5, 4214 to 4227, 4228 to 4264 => 0.8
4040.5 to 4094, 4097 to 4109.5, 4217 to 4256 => 0.1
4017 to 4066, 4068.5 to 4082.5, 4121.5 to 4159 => 0.8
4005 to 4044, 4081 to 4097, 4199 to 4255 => -2.2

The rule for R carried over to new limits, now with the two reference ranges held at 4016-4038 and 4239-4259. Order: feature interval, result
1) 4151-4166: -1.1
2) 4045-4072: 2.4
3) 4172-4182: -0.2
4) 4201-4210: -0.2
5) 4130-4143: -0.3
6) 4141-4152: 0.3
